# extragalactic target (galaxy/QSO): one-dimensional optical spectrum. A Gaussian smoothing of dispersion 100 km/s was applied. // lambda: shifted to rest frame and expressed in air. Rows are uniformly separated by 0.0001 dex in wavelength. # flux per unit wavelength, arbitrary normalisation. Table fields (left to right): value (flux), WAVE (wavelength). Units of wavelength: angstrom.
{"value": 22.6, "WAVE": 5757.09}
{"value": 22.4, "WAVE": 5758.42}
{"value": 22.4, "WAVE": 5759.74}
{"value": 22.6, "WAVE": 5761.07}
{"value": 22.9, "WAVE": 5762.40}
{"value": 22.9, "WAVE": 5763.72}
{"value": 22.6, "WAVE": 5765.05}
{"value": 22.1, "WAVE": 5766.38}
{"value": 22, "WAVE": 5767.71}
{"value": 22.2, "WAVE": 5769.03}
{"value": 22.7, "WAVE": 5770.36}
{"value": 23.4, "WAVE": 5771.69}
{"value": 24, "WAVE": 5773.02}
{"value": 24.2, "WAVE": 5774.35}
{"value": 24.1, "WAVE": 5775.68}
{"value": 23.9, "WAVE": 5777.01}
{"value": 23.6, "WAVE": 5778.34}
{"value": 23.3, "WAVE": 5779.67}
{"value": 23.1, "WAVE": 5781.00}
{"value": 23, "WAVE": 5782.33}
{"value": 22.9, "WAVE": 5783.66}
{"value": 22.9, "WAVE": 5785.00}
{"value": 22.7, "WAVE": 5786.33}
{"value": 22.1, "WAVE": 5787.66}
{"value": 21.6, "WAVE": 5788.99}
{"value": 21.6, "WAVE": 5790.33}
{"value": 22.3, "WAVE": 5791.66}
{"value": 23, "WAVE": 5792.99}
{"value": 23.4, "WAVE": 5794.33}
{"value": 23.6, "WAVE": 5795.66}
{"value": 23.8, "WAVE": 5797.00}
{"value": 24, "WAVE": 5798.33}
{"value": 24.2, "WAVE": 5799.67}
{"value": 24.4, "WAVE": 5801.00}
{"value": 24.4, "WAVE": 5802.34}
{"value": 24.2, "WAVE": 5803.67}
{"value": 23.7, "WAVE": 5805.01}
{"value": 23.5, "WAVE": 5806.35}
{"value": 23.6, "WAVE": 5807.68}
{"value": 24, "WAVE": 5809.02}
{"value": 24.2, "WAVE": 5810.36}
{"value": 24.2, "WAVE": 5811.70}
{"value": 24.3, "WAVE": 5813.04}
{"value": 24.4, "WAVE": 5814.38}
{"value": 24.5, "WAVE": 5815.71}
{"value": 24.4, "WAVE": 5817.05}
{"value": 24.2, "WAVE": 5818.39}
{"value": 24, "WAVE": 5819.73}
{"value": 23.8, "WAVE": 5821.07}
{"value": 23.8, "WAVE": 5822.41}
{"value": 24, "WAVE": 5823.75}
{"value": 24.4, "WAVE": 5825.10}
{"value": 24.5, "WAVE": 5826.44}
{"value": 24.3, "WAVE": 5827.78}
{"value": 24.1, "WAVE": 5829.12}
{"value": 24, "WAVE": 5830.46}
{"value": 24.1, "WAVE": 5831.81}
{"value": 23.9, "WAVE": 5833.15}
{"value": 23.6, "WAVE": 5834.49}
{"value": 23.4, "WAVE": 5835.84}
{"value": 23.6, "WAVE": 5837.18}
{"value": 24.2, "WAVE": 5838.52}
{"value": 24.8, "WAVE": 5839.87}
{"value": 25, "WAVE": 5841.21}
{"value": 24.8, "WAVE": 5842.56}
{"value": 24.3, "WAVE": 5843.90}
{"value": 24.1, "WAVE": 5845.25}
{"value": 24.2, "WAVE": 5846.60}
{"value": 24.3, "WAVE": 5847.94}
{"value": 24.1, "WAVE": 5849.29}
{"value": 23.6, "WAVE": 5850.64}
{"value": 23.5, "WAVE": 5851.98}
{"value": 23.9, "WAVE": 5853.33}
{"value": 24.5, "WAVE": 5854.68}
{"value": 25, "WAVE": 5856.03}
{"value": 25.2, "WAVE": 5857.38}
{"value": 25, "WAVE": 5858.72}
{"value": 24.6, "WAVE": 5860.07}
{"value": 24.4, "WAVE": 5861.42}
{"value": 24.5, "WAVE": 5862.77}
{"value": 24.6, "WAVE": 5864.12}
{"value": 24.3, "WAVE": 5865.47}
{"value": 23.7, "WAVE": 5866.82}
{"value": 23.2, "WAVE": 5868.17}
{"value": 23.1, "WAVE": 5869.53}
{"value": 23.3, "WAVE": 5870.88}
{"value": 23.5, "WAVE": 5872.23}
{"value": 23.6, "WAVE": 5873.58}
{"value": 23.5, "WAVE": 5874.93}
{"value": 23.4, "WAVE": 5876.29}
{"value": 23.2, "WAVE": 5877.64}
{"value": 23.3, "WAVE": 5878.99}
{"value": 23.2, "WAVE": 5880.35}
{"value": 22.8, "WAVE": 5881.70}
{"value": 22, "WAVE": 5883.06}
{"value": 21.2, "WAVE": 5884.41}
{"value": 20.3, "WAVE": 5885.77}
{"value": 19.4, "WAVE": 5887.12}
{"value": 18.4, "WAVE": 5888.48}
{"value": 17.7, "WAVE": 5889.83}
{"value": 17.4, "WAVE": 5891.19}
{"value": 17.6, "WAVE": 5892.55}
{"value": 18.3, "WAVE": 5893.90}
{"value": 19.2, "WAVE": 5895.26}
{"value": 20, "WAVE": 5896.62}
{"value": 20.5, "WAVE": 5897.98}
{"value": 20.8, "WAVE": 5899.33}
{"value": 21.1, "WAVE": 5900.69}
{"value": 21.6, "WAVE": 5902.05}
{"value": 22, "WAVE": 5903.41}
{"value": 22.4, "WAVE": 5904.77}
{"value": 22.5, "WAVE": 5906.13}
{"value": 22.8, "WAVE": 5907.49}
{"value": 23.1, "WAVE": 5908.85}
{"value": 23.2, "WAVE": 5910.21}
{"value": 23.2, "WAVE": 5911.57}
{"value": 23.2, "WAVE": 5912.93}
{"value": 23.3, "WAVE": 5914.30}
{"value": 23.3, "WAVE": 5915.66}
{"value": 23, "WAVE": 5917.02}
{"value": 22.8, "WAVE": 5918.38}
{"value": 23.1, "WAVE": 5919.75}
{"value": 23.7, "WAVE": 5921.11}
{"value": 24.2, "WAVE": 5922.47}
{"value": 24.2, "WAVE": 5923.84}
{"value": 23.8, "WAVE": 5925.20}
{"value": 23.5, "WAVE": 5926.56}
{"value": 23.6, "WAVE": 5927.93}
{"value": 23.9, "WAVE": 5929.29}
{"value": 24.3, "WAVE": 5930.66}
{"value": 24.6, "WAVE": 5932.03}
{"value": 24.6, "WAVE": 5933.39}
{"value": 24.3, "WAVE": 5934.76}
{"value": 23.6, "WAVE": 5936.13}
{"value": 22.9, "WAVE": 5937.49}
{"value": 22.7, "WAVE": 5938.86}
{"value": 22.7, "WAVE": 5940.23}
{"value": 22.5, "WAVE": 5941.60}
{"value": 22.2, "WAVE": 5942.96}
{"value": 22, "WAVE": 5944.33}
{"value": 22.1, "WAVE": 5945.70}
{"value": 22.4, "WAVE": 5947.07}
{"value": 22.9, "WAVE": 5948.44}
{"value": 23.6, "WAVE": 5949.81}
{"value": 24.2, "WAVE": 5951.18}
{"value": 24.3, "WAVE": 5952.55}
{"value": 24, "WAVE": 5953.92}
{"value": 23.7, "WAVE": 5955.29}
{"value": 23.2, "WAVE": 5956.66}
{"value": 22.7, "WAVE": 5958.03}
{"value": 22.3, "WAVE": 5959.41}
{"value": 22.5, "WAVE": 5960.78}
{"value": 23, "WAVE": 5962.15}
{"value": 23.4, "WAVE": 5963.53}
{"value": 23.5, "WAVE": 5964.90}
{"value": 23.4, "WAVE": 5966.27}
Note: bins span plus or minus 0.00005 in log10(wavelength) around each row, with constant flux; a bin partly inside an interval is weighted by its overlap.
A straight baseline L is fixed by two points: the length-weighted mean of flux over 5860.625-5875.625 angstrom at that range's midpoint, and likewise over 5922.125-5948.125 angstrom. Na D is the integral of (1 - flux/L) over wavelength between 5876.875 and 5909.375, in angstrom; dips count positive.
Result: 3.8 angstrom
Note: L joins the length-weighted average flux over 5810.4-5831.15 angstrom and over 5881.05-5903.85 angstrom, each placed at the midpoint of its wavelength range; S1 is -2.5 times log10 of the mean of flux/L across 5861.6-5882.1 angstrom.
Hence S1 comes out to -0.12 mag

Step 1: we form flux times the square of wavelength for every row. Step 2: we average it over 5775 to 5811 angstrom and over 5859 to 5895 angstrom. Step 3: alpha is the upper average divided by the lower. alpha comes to 0.97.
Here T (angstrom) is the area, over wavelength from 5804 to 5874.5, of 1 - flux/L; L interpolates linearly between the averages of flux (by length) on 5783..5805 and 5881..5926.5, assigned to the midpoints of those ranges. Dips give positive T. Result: -4.9 angstrom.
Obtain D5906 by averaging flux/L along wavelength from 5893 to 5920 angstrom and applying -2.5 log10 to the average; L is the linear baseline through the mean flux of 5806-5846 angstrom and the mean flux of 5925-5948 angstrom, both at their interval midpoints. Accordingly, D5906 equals 0.08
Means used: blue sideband 24.1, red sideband 23.3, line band 21.9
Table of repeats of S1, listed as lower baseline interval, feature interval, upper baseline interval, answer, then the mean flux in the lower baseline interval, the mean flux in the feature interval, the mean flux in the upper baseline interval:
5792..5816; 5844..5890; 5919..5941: 0.026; 23.9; 23.3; 23.7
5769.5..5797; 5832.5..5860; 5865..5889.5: -0.075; 23.1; 24.3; 22.4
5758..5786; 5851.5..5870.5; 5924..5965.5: -0.049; 23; 24.2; 23.3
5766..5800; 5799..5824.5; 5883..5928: -0.063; 23.1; 24.1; 21.6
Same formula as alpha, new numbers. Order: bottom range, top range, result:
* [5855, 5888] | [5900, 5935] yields 1.01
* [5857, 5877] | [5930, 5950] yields 0.99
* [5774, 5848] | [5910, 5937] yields 1.03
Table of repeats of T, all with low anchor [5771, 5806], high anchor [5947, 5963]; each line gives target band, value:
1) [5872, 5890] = 1.1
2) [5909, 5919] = 0.1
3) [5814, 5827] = -0.5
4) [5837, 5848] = -0.5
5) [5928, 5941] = -0.2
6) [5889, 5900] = 2.1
